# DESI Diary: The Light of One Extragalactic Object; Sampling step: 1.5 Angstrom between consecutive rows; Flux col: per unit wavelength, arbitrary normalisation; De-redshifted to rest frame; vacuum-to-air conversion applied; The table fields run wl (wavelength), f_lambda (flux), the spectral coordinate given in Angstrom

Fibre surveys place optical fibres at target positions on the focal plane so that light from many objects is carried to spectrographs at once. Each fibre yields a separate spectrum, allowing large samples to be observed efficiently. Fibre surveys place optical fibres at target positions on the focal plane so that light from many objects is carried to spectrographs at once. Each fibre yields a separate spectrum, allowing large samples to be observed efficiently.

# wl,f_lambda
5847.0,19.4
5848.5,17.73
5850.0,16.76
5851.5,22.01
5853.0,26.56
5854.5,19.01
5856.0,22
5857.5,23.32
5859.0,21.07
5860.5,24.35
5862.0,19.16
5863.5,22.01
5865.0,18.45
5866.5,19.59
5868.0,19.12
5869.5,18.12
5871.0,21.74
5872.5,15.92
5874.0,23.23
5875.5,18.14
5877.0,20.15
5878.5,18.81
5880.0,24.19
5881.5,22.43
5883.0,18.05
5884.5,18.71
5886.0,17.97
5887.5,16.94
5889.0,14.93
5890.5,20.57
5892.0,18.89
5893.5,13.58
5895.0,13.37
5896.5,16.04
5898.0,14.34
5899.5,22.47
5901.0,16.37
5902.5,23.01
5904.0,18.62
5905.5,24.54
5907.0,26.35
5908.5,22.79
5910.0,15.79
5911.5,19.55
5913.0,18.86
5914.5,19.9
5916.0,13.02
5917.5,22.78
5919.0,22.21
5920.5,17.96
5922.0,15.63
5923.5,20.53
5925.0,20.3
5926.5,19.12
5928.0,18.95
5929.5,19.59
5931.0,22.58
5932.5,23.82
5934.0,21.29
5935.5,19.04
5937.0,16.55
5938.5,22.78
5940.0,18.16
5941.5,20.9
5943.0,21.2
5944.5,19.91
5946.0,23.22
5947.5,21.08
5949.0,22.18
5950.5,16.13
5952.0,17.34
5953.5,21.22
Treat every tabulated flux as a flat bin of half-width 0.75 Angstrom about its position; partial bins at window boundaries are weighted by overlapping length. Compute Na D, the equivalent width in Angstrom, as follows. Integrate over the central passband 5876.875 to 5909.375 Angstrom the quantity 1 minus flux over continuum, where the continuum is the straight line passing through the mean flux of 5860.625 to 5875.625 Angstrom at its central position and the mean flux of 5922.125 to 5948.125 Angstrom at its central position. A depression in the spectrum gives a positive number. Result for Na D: 1.4 Angstrom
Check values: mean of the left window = 19.8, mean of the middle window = 19.2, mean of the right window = 20.4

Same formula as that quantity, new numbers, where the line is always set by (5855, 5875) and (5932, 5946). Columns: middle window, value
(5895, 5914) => 0.8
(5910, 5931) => 1.4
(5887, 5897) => 2.1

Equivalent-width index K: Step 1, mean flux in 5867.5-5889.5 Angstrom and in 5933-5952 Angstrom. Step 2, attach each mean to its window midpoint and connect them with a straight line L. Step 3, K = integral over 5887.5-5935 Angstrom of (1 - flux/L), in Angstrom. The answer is 1.17 Angstrom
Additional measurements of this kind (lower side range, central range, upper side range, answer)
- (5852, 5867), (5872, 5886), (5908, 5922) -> 0.5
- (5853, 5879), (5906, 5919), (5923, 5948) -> 0.2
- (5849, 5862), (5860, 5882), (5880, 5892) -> -0.1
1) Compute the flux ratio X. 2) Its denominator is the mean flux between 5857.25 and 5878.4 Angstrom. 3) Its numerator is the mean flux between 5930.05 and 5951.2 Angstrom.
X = 1.0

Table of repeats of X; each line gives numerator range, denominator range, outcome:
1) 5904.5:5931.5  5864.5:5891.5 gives 1.04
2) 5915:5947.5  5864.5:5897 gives 1.07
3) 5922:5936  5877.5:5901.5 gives 1.13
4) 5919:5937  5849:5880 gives 0.97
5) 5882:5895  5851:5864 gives 0.78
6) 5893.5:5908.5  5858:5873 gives 0.96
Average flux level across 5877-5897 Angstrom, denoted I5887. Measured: 18.1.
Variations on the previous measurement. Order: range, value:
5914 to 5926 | 19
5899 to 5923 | 20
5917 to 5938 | 20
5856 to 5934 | 19.6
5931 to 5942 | 20.5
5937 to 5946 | 20.5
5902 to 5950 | 20.3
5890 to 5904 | 17.6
